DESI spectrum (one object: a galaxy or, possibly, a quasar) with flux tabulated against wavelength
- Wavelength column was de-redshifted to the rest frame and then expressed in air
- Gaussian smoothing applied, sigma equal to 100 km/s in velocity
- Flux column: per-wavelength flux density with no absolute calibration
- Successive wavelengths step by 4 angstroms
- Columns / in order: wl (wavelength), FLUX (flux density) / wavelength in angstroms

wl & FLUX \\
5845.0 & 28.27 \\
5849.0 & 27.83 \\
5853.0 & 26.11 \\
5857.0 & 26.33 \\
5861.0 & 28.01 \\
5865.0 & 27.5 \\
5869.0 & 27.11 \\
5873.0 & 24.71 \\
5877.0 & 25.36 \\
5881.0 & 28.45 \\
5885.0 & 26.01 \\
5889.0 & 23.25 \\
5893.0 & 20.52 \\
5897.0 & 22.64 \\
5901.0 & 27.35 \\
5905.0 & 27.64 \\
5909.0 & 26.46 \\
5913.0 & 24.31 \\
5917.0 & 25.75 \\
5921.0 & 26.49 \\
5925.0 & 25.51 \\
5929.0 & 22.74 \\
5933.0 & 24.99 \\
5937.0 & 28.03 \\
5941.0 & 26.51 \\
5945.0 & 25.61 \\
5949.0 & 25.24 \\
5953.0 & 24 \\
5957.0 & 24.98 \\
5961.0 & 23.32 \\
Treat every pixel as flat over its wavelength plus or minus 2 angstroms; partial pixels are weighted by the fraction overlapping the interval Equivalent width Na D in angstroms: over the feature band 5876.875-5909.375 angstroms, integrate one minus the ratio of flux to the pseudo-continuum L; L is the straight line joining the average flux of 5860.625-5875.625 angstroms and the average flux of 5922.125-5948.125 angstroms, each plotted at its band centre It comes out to 1.3 angstroms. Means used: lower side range 26.6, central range 25.2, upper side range 25.6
